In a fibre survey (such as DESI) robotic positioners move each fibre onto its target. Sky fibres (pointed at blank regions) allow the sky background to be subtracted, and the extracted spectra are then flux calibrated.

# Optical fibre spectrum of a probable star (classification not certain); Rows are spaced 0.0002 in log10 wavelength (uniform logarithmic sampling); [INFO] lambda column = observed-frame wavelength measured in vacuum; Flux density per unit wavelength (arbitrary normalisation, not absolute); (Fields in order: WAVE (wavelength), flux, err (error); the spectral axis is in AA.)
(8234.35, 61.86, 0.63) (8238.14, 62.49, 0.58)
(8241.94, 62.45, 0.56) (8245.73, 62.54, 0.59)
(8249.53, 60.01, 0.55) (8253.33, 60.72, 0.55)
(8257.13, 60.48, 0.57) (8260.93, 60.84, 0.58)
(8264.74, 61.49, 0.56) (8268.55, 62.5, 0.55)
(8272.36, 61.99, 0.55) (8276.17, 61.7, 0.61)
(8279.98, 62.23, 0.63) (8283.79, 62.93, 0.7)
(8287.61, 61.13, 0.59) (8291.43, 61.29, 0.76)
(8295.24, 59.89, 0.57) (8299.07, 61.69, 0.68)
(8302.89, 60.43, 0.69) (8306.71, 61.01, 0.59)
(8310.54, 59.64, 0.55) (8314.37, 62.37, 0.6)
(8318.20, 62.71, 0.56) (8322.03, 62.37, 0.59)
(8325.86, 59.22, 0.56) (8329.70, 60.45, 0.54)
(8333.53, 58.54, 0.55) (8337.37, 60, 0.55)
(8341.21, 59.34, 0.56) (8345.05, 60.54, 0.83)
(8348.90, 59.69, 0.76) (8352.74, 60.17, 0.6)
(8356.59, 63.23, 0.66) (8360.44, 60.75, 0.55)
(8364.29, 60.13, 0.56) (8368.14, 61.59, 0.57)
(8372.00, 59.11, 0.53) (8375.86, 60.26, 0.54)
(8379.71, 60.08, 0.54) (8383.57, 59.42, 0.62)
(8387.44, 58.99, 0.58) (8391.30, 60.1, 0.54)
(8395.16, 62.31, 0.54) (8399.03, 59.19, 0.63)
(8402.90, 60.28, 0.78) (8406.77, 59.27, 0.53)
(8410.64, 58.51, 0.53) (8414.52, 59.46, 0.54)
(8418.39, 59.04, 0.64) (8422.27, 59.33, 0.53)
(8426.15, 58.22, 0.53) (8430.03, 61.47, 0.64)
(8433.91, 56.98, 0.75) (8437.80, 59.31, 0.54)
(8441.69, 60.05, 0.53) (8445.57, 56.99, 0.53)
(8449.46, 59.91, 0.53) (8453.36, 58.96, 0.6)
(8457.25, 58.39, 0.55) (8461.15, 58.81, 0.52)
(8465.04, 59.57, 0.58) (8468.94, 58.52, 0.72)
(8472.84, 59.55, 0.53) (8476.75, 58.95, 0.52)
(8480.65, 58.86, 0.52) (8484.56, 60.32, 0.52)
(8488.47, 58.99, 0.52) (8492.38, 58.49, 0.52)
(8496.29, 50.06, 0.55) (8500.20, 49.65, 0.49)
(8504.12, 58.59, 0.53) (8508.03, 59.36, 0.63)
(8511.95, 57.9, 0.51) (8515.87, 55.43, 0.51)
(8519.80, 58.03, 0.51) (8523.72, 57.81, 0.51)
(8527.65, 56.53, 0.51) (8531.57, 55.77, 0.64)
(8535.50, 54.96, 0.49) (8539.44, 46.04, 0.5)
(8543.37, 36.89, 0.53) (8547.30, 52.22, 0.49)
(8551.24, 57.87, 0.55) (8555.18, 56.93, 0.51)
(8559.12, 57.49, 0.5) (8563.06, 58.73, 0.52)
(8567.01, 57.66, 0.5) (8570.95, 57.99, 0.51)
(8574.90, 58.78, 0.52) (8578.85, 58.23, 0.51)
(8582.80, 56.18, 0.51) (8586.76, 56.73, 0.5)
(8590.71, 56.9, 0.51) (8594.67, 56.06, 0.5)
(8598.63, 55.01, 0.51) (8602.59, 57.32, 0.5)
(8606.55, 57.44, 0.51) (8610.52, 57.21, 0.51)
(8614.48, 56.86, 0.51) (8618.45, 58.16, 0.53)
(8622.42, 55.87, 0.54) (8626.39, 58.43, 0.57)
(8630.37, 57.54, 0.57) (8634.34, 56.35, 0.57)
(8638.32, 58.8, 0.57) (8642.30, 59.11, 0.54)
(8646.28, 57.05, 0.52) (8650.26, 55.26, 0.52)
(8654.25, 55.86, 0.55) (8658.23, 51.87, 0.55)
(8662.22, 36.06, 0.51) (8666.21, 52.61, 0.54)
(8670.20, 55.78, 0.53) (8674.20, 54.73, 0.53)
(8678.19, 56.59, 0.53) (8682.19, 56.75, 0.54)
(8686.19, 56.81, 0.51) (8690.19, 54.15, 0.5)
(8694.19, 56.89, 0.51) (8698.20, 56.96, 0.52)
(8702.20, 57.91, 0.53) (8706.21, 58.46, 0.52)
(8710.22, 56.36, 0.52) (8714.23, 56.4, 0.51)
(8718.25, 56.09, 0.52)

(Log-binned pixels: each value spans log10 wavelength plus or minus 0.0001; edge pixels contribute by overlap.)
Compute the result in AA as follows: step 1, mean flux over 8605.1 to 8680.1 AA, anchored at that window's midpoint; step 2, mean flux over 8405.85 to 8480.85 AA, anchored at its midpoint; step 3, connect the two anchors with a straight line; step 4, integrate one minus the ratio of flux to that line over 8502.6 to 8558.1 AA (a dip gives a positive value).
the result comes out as 2.7 AA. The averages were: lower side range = 59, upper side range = 55.3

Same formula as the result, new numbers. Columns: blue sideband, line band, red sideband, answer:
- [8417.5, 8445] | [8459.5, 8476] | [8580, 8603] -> -0.18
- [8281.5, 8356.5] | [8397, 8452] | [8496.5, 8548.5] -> -1.98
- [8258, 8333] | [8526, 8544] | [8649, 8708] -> 1.93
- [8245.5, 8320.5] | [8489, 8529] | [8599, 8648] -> 1.68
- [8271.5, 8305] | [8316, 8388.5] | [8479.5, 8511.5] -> -0.42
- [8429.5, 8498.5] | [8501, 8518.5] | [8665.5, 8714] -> 0.22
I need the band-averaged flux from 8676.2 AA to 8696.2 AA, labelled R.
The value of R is 56.2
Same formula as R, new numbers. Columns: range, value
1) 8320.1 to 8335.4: 60.2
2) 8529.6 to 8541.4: 52.3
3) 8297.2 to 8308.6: 61.1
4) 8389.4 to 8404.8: 60.5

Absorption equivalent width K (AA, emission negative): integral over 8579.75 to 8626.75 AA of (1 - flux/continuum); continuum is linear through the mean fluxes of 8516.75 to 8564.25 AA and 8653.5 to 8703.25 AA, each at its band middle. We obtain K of -2.44 AA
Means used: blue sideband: 54.1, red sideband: 54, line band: 56.8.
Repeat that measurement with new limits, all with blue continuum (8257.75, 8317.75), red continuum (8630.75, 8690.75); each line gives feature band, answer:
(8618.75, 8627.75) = -0.3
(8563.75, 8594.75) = -0.7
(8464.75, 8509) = 0.3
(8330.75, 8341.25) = 0.2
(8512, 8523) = 0.0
